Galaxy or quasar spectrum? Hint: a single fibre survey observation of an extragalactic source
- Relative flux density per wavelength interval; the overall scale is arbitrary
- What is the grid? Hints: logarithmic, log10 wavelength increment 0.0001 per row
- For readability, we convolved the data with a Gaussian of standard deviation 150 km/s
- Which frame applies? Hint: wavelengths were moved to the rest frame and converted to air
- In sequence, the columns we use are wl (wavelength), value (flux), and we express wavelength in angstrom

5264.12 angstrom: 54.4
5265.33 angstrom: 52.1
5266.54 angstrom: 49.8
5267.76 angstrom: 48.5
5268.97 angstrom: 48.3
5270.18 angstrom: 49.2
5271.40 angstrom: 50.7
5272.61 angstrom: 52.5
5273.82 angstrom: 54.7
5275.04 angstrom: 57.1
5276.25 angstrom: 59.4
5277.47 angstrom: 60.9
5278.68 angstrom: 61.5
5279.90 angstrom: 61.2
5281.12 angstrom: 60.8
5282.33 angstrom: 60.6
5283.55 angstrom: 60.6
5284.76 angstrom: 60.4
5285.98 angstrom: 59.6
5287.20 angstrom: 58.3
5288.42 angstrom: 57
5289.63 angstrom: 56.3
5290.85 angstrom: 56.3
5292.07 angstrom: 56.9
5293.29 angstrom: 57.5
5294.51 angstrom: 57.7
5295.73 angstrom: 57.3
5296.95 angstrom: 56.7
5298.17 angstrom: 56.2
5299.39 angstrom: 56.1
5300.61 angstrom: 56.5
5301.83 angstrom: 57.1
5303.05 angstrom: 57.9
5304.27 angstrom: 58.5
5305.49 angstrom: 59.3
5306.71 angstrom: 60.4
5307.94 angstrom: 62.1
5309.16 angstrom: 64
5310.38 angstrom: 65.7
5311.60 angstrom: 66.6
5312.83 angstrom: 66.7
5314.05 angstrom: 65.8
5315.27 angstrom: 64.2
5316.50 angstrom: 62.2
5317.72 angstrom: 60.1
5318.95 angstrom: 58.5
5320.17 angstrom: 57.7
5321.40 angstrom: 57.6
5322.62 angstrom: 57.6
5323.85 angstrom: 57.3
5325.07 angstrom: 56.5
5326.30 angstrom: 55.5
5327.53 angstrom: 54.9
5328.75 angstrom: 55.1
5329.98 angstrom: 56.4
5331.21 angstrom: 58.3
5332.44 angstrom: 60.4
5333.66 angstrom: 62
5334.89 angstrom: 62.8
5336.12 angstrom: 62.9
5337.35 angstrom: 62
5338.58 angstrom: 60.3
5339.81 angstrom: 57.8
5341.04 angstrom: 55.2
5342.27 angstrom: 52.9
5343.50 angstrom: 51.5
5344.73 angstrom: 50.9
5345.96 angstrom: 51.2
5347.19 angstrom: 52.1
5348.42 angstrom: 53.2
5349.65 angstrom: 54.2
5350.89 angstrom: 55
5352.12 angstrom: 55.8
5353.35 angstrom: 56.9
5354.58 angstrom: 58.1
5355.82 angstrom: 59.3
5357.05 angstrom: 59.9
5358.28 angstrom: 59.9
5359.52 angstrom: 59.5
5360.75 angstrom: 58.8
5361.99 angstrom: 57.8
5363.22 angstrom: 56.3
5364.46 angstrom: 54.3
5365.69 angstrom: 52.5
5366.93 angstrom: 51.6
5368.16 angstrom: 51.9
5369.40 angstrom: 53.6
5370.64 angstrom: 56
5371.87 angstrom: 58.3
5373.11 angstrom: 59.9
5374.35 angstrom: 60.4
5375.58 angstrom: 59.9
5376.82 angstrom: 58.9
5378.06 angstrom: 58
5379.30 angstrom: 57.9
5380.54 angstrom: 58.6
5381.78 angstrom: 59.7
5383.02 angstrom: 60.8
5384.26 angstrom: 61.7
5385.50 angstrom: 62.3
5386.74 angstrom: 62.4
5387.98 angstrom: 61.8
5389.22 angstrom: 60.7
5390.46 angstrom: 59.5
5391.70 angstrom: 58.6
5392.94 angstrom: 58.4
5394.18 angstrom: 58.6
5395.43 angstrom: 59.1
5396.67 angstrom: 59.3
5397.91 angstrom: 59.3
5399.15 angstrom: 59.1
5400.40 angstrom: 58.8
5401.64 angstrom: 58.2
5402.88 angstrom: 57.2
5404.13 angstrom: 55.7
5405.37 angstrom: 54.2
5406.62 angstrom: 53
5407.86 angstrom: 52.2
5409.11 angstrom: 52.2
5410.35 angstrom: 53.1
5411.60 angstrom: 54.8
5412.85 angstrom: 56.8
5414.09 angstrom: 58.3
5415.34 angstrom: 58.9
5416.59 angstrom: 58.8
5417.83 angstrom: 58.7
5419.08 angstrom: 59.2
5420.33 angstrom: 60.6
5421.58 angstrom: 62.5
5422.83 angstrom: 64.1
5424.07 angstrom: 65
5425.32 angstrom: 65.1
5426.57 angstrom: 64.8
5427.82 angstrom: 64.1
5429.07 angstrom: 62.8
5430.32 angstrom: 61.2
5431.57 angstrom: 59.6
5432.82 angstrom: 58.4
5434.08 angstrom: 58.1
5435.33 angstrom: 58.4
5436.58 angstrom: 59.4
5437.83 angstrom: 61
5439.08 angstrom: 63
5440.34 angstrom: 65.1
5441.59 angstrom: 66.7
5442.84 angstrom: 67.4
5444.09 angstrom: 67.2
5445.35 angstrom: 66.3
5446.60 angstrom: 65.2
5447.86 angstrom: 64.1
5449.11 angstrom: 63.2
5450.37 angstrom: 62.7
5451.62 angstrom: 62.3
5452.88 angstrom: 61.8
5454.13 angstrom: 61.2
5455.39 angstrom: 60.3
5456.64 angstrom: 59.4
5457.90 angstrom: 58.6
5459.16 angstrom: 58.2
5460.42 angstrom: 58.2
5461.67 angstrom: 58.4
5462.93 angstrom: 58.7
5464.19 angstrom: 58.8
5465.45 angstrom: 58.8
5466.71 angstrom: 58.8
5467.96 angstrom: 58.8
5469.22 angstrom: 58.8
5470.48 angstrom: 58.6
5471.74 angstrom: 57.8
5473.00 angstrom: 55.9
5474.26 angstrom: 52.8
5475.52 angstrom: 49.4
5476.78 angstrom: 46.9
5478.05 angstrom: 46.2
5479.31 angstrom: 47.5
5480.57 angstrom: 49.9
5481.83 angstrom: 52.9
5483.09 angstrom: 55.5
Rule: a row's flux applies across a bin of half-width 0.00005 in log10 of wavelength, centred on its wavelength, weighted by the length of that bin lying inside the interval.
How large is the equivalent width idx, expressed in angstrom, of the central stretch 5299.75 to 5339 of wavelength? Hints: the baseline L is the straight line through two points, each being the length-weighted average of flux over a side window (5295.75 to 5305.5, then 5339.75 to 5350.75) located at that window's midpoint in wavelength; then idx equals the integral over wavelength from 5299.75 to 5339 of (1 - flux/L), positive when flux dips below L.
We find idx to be -3.3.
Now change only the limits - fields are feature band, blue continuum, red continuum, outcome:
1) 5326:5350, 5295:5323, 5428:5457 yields 1.7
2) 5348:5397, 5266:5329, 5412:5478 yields 1.0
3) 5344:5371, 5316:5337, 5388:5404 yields 1.5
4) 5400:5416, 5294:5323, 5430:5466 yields 1.4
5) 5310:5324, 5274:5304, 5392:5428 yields -0.8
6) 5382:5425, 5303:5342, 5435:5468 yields 1.7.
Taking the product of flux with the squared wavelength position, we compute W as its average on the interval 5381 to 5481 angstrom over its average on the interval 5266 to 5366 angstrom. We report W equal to 1.07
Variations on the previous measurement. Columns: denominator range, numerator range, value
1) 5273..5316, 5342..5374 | 0.95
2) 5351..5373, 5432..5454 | 1.15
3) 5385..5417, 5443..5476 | 1.06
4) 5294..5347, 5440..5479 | 1.07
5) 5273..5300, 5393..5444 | 1.08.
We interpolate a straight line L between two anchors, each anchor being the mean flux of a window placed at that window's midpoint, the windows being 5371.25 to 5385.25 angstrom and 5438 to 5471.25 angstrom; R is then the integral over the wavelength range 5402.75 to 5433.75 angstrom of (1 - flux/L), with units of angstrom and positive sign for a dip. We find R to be 0.9 angstrom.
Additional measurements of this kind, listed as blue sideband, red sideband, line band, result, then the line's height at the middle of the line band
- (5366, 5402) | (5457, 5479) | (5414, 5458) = -3.9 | 57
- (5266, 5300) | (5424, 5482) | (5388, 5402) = -0.2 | 58.5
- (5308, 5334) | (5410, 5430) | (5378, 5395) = 0.1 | 60.5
